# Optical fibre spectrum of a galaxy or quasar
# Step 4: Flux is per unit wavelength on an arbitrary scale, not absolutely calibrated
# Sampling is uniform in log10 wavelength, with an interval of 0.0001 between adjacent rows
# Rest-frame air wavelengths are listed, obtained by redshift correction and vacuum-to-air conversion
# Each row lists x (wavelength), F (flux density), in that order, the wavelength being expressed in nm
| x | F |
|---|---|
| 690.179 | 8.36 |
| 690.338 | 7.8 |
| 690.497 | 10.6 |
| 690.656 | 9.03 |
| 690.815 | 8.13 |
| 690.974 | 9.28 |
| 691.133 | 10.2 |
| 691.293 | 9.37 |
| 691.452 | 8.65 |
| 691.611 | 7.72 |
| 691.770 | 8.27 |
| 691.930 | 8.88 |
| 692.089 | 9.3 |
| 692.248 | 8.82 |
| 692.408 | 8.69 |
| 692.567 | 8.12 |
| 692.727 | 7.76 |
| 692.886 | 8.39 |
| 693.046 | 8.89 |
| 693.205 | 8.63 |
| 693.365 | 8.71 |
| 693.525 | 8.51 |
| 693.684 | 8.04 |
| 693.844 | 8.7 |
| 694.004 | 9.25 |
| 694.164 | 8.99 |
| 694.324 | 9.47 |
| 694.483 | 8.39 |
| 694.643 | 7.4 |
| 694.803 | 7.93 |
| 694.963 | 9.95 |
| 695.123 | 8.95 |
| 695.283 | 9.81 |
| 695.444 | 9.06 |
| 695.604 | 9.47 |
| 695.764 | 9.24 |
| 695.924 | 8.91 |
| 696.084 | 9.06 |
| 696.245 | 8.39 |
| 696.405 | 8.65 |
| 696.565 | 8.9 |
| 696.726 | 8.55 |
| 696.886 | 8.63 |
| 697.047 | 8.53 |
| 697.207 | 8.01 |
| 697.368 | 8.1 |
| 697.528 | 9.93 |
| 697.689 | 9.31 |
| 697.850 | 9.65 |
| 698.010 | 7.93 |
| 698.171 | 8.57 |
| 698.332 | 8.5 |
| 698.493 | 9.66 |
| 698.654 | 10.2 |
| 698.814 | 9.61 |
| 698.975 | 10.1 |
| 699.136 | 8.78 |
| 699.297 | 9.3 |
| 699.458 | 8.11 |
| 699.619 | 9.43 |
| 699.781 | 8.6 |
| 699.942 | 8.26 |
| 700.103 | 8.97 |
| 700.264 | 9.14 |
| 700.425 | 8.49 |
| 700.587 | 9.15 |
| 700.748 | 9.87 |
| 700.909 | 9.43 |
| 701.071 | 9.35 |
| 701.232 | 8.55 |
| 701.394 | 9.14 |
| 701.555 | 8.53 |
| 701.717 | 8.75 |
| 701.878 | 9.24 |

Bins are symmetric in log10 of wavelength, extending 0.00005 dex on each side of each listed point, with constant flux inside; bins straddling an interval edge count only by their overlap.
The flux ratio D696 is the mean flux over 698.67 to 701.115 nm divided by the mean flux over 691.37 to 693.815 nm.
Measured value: 1.07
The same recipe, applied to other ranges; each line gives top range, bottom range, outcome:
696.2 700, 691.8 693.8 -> 1.04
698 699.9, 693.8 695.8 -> 1.01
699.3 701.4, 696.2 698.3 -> 1.03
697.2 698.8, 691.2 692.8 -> 1.06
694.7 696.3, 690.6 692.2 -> 1.02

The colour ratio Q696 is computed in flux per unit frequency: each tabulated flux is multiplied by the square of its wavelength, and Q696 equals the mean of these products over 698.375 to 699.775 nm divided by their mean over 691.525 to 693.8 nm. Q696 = 1.12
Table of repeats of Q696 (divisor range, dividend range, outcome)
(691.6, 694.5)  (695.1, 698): 1.04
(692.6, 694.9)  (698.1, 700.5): 1.08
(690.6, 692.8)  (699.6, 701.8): 1.05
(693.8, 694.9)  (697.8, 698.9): 1.08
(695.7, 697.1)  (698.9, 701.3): 1.04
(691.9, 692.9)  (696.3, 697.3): 1.01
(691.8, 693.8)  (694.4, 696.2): 1.05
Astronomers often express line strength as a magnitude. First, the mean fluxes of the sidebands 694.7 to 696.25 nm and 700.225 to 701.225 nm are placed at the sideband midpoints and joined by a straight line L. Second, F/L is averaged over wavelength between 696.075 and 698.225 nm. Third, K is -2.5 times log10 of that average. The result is 0.05 mag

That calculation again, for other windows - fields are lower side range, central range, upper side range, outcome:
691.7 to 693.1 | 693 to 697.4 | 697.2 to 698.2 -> -0.01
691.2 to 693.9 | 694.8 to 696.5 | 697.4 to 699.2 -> -0.02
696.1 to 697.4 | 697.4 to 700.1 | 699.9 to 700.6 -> -0.05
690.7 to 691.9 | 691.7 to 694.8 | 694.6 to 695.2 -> 0.02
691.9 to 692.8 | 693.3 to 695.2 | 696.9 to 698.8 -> 0.00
